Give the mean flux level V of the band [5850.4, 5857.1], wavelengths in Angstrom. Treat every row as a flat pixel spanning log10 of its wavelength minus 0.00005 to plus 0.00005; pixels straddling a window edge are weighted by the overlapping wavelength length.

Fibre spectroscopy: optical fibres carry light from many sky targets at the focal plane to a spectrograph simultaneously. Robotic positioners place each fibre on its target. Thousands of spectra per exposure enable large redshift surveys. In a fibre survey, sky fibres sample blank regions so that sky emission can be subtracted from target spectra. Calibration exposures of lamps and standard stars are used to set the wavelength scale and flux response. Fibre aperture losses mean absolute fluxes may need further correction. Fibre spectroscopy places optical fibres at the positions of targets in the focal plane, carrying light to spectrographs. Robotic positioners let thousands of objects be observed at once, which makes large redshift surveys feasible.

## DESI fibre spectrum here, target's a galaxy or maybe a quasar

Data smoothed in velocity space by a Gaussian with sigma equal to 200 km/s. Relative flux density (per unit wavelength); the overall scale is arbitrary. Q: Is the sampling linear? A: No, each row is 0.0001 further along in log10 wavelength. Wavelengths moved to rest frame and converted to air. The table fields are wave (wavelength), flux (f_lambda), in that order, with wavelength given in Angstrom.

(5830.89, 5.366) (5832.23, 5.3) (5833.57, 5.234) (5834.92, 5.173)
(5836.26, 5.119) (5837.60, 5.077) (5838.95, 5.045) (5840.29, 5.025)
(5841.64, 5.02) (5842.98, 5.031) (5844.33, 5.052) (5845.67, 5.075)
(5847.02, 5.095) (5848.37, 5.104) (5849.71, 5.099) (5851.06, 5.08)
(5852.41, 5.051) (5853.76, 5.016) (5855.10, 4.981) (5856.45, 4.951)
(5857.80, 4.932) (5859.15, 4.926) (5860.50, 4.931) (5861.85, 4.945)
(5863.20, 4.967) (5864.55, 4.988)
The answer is 5.02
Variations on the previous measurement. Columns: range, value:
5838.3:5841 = 5.03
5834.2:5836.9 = 5.14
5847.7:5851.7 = 5.1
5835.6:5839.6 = 5.08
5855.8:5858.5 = 4.94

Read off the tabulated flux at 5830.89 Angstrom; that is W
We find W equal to 5.366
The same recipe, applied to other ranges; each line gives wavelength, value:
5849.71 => 5.099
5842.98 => 5.031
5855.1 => 4.981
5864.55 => 4.988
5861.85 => 4.945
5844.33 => 5.052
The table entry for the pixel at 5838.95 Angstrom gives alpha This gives 5.045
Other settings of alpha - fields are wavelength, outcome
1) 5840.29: 5.025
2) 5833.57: 5.234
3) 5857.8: 4.932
